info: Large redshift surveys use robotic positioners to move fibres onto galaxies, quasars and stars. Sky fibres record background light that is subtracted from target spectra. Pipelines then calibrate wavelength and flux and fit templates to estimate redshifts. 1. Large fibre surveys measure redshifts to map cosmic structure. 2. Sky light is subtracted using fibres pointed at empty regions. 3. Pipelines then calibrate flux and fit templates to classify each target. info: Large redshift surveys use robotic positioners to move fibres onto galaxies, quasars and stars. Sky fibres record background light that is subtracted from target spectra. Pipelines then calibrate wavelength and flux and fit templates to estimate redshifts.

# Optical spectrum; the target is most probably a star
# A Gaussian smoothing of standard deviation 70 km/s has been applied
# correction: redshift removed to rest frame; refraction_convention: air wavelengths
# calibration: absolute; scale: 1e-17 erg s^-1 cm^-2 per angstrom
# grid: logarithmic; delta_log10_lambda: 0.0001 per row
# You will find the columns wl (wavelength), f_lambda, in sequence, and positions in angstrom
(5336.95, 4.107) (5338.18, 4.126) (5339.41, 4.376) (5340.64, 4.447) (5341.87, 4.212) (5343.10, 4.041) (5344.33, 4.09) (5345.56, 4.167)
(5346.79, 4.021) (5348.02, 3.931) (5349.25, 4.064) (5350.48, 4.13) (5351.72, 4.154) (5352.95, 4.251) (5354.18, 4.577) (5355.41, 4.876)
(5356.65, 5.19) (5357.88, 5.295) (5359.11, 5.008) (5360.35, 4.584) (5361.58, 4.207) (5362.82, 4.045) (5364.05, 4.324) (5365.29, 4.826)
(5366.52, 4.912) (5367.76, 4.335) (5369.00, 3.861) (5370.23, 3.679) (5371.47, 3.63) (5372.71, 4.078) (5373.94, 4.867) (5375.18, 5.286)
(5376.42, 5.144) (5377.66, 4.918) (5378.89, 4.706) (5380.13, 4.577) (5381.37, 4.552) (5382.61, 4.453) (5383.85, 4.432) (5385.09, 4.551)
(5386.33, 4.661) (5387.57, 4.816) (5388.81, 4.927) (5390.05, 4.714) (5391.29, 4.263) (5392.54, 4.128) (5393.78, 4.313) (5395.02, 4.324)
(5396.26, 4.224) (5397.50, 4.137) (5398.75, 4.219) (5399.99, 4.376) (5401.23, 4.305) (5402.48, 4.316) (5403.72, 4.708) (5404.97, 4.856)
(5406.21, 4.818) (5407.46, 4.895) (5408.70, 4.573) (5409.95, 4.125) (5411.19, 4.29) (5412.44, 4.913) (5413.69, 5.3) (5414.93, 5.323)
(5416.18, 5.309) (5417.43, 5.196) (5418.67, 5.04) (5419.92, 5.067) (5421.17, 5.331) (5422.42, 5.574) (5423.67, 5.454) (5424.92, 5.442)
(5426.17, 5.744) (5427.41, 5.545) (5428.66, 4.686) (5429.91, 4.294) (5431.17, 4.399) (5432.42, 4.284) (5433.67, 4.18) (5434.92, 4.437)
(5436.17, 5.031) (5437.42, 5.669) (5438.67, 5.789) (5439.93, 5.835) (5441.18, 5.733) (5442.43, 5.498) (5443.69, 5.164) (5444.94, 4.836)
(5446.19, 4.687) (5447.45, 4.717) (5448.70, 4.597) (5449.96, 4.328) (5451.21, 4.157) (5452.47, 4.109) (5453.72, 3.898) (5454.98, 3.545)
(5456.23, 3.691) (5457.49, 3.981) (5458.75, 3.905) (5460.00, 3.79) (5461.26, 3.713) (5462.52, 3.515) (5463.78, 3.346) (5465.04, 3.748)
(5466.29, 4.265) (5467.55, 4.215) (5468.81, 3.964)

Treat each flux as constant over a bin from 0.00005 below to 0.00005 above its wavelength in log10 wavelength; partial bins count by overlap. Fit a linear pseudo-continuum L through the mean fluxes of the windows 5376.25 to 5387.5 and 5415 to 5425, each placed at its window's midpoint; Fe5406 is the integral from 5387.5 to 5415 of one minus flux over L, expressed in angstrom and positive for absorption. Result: 2.4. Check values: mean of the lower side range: 4.66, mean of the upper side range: 5.29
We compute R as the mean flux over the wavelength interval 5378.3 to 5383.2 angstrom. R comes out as 4.57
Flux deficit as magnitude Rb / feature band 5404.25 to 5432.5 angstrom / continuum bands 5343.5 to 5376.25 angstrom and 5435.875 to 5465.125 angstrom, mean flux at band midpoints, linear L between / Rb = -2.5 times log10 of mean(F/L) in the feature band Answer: -0.12 mag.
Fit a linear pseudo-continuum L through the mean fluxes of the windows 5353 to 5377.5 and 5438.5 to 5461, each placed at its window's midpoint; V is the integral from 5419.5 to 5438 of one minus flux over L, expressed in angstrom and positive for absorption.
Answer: -1.91 angstrom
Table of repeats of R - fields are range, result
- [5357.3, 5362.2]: 4.77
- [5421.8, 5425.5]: 5.49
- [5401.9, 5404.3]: 4.52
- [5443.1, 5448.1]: 4.85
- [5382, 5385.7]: 4.48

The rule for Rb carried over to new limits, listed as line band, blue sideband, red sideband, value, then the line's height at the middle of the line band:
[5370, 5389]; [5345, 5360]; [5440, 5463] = -0.03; 4.45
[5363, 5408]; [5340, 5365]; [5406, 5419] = 0.04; 4.66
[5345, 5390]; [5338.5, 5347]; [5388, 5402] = -0.06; 4.28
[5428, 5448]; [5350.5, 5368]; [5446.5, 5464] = -0.21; 4.09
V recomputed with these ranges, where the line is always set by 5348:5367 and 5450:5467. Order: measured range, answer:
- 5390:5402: 0.0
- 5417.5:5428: -3.3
